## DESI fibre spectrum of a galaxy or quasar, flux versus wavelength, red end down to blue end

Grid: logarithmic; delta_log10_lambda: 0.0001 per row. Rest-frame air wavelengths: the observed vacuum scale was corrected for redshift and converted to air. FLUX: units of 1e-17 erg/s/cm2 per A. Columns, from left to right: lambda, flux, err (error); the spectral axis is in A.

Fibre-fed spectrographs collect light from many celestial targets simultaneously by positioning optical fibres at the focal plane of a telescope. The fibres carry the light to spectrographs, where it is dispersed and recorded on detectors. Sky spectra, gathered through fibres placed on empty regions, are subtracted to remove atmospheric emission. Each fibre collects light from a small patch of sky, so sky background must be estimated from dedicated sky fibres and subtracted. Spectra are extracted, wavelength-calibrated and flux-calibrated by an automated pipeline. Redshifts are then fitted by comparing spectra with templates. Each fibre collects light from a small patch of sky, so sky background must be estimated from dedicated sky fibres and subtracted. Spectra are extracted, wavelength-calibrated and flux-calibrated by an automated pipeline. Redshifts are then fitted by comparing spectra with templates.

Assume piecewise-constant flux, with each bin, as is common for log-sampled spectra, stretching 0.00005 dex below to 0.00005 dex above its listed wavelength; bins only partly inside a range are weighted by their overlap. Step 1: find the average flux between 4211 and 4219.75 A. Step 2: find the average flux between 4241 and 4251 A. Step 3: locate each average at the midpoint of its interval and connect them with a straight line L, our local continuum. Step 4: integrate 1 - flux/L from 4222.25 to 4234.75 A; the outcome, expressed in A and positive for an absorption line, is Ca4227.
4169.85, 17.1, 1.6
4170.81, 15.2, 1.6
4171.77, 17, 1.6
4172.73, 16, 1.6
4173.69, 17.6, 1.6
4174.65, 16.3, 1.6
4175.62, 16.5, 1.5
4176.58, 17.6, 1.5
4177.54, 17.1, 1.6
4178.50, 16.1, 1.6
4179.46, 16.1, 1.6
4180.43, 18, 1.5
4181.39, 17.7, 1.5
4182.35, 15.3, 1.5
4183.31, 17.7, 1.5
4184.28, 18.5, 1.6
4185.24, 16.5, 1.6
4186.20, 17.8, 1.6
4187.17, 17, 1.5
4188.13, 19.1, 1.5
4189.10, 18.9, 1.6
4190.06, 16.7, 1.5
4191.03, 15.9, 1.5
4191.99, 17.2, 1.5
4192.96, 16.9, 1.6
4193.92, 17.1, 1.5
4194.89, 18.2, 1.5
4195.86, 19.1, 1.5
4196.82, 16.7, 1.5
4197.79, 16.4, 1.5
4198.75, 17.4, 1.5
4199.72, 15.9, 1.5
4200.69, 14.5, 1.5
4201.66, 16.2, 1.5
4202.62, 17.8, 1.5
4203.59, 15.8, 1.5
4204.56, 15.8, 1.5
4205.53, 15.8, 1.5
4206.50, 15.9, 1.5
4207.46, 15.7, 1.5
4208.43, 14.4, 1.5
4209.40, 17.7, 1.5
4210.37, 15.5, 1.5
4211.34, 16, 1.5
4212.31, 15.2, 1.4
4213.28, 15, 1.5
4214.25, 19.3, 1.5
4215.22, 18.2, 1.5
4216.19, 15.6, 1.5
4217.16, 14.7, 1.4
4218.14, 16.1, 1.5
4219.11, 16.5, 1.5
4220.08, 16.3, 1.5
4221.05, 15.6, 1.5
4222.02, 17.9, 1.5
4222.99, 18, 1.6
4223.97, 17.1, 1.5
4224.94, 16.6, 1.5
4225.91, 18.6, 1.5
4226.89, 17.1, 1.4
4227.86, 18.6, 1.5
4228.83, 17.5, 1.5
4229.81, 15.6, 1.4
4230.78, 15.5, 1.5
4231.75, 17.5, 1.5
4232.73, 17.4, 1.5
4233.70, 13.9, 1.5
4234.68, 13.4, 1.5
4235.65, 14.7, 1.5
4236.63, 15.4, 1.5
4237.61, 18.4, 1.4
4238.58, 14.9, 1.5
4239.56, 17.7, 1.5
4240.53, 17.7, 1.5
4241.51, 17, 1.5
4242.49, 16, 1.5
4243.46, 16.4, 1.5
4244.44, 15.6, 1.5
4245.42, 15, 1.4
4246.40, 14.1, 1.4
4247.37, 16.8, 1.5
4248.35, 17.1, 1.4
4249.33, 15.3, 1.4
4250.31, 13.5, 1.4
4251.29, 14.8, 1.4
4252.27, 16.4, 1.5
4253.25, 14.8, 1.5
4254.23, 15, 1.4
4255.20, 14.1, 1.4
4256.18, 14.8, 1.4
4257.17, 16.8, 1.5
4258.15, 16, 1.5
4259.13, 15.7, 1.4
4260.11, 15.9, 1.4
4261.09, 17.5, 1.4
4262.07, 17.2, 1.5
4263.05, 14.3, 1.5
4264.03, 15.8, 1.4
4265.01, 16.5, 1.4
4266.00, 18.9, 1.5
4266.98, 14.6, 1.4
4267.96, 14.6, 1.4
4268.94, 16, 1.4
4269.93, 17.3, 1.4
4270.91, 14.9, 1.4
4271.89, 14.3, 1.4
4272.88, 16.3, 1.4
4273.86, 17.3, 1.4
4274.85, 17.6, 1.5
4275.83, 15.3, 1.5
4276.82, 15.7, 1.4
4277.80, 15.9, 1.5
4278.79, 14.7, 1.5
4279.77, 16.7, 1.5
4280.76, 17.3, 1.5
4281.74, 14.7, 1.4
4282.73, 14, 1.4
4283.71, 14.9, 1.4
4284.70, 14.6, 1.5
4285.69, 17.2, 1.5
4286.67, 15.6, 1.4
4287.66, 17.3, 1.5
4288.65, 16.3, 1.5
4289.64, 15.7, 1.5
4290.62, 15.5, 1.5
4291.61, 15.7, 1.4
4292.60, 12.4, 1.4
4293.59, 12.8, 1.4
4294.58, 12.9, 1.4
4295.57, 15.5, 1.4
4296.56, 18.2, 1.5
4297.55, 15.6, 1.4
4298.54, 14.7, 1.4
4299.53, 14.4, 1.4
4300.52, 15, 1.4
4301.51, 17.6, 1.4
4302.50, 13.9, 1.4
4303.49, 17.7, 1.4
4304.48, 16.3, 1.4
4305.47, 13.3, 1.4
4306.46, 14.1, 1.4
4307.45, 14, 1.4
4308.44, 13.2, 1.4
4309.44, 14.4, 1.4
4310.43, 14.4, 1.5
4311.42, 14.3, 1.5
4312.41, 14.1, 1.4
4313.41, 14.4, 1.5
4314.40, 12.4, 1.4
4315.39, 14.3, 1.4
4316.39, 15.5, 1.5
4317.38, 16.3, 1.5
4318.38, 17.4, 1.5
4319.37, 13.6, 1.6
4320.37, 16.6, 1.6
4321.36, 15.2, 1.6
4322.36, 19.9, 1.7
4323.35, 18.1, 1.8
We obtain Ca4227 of -0.6 A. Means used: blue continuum 16.3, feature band 16.8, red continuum 15.7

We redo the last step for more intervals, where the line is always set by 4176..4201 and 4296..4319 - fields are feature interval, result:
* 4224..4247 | 0.0 A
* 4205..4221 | 0.6 A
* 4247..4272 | 0.2 A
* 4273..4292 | -0.5 A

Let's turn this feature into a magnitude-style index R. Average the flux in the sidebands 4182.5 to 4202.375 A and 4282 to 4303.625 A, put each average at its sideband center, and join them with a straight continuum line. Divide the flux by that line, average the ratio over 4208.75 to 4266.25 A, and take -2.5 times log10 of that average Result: 0.009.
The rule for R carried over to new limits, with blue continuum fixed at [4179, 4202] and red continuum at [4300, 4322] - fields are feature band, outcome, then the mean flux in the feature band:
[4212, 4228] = -0.02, 16.8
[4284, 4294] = 0.00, 15.3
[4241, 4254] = 0.03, 15.6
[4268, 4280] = -0.02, 15.9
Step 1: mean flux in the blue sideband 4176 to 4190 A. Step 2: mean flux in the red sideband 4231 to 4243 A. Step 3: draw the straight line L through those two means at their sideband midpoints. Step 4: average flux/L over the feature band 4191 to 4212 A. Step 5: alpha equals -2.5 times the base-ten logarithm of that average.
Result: 0.03 mag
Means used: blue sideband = 17.4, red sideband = 16.2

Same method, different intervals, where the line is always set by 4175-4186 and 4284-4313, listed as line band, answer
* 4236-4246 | -0.02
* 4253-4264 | 0.00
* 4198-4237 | 0.01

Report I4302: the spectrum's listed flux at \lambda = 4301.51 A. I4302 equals 17.6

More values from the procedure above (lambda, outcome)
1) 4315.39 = 14.3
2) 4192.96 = 16.9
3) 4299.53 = 14.4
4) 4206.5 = 15.9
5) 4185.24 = 16.5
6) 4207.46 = 15.7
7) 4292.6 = 12.4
